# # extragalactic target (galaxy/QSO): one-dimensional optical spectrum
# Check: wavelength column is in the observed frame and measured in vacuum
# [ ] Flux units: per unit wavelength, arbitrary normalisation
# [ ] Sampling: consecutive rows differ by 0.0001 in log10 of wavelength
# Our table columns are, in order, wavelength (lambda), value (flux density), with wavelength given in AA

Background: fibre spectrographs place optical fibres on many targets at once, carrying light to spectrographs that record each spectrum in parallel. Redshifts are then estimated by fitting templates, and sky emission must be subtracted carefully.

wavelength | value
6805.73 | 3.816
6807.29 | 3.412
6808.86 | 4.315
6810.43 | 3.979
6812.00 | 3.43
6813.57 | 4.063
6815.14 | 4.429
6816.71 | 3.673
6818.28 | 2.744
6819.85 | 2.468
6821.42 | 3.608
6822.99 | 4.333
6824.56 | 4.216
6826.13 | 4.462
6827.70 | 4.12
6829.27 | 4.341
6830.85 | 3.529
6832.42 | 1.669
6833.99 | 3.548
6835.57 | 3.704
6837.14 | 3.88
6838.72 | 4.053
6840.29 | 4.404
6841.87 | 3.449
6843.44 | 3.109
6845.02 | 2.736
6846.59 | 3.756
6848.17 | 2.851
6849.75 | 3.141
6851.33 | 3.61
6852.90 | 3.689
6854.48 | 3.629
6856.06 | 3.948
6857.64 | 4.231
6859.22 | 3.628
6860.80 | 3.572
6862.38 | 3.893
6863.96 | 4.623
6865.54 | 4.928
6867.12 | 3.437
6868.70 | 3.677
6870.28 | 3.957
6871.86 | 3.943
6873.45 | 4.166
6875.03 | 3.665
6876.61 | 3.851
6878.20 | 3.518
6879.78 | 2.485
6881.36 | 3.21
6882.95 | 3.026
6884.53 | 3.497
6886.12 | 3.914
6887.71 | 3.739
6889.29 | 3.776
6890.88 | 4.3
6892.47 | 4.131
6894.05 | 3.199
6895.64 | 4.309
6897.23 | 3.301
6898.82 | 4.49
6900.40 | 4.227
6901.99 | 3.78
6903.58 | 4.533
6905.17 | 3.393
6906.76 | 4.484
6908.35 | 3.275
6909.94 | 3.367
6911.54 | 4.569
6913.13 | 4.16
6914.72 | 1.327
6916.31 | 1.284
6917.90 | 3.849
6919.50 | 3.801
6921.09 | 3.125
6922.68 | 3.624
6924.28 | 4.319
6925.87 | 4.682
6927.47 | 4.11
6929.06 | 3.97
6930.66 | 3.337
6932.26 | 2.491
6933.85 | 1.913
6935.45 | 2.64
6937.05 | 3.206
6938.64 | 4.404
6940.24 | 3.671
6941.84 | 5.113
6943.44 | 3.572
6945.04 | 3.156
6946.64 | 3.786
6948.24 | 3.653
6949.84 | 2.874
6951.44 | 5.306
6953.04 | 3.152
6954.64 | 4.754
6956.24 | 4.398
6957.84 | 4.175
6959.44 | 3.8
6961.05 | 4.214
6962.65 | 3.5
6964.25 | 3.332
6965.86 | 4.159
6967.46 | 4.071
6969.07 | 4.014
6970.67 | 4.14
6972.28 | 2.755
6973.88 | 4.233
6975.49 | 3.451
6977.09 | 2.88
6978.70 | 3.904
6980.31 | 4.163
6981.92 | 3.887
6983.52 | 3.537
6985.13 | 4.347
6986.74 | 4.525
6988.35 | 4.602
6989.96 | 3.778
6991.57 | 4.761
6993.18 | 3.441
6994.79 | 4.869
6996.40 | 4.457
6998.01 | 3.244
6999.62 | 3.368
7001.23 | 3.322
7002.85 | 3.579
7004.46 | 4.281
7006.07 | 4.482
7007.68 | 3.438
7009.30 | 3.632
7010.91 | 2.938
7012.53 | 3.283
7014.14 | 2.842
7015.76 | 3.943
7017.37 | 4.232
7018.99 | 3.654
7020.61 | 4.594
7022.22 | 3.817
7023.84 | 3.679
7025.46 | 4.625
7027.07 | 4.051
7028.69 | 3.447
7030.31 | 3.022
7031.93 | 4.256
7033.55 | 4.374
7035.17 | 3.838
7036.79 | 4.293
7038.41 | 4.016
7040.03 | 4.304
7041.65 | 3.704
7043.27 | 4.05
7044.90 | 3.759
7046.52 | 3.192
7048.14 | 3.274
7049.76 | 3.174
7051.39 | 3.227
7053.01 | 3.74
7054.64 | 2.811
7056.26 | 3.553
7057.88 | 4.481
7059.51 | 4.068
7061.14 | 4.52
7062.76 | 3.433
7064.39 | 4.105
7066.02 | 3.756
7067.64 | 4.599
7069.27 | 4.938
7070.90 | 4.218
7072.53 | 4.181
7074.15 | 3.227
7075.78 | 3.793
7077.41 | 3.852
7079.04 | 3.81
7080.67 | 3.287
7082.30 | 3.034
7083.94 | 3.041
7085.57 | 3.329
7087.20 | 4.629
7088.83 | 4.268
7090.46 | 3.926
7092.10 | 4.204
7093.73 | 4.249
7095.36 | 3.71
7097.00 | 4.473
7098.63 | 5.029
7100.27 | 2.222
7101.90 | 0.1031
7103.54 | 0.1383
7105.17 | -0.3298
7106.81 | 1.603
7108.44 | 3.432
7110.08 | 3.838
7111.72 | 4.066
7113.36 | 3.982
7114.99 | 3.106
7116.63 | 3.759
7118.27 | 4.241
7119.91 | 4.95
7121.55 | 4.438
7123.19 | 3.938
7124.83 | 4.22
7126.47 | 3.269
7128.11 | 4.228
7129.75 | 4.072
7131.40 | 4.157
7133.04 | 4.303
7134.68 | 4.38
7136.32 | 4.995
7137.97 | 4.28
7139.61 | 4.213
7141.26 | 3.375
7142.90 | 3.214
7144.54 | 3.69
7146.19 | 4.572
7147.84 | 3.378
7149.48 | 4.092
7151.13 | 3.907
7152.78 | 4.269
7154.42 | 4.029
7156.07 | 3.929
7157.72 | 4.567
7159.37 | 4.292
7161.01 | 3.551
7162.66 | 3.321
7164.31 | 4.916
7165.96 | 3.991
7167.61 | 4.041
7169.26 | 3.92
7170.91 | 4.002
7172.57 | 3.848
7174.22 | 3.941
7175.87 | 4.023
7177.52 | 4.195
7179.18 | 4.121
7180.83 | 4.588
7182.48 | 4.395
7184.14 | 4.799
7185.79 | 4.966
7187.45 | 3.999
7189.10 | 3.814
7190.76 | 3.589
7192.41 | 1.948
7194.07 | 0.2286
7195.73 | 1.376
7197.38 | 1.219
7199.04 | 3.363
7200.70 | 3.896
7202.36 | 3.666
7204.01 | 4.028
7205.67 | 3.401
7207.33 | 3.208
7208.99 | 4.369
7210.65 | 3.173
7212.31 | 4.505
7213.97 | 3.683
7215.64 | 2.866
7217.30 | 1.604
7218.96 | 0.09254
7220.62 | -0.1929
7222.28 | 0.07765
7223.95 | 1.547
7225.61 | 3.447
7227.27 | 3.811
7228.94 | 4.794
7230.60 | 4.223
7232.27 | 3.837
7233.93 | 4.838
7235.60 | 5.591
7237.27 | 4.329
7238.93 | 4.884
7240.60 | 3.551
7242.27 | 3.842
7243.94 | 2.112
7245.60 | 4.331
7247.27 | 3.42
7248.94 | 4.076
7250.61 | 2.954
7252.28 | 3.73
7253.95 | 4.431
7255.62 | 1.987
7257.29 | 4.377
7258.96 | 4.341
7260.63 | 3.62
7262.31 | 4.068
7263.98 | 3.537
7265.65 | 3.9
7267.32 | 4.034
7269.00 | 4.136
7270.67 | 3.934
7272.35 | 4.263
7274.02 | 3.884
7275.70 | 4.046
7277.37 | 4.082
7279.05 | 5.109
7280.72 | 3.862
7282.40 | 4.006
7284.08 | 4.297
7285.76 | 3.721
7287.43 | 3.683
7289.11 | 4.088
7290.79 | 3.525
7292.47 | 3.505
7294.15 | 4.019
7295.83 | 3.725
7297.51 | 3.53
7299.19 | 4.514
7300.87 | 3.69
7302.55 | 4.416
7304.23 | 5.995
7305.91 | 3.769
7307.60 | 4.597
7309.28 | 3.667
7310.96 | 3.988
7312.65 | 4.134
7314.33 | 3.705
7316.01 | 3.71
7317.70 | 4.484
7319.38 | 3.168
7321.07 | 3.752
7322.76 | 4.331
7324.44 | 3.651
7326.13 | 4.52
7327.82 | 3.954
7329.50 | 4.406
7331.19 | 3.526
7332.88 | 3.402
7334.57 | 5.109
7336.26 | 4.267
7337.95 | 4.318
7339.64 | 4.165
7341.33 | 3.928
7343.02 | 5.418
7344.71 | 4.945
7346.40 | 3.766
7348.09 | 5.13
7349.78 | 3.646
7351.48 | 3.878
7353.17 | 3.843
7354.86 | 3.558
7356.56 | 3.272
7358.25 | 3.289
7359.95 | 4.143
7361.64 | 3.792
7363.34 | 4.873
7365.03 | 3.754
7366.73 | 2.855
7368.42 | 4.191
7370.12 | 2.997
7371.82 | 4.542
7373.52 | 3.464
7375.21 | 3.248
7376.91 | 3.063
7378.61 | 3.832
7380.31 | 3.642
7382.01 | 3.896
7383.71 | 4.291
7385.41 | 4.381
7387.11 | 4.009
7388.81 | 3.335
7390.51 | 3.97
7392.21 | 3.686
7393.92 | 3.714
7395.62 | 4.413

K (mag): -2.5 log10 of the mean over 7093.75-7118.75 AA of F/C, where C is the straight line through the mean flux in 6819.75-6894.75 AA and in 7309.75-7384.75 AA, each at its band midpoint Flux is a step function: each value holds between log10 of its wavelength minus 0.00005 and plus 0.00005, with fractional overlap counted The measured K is 0.294 mag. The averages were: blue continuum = 3.69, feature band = 2.92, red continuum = 3.95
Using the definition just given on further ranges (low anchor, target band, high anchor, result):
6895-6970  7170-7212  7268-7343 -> 0.12 mag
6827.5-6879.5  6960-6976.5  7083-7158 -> -0.03 mag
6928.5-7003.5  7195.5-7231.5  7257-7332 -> 0.36 mag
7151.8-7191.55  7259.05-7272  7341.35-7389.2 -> 0.02 mag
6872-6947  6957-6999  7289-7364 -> -0.07 mag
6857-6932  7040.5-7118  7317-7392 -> 0.09 mag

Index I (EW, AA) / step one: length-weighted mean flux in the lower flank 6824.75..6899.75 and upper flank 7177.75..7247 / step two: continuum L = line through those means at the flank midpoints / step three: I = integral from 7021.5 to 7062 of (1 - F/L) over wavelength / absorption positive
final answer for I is -3.4 AA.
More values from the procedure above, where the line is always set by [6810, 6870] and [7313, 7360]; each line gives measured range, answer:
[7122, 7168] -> -1.6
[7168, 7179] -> -0.2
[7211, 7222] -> 5.3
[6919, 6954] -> 1.2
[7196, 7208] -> 2.4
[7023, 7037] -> -0.4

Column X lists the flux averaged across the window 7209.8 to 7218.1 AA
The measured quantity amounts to 3.17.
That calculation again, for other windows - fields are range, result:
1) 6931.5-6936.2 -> 2.35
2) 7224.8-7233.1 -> 4.02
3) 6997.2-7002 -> 3.32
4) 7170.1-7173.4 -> 3.92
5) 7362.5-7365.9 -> 4.31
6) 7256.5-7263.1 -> 4.1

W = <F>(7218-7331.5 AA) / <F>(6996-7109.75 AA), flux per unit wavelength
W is 1.0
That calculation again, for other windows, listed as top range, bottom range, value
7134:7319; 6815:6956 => 1.02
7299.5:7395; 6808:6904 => 1.07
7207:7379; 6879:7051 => 1.01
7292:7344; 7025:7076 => 1.06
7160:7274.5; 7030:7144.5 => 0.96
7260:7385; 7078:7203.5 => 1.09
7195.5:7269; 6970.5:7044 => 0.88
